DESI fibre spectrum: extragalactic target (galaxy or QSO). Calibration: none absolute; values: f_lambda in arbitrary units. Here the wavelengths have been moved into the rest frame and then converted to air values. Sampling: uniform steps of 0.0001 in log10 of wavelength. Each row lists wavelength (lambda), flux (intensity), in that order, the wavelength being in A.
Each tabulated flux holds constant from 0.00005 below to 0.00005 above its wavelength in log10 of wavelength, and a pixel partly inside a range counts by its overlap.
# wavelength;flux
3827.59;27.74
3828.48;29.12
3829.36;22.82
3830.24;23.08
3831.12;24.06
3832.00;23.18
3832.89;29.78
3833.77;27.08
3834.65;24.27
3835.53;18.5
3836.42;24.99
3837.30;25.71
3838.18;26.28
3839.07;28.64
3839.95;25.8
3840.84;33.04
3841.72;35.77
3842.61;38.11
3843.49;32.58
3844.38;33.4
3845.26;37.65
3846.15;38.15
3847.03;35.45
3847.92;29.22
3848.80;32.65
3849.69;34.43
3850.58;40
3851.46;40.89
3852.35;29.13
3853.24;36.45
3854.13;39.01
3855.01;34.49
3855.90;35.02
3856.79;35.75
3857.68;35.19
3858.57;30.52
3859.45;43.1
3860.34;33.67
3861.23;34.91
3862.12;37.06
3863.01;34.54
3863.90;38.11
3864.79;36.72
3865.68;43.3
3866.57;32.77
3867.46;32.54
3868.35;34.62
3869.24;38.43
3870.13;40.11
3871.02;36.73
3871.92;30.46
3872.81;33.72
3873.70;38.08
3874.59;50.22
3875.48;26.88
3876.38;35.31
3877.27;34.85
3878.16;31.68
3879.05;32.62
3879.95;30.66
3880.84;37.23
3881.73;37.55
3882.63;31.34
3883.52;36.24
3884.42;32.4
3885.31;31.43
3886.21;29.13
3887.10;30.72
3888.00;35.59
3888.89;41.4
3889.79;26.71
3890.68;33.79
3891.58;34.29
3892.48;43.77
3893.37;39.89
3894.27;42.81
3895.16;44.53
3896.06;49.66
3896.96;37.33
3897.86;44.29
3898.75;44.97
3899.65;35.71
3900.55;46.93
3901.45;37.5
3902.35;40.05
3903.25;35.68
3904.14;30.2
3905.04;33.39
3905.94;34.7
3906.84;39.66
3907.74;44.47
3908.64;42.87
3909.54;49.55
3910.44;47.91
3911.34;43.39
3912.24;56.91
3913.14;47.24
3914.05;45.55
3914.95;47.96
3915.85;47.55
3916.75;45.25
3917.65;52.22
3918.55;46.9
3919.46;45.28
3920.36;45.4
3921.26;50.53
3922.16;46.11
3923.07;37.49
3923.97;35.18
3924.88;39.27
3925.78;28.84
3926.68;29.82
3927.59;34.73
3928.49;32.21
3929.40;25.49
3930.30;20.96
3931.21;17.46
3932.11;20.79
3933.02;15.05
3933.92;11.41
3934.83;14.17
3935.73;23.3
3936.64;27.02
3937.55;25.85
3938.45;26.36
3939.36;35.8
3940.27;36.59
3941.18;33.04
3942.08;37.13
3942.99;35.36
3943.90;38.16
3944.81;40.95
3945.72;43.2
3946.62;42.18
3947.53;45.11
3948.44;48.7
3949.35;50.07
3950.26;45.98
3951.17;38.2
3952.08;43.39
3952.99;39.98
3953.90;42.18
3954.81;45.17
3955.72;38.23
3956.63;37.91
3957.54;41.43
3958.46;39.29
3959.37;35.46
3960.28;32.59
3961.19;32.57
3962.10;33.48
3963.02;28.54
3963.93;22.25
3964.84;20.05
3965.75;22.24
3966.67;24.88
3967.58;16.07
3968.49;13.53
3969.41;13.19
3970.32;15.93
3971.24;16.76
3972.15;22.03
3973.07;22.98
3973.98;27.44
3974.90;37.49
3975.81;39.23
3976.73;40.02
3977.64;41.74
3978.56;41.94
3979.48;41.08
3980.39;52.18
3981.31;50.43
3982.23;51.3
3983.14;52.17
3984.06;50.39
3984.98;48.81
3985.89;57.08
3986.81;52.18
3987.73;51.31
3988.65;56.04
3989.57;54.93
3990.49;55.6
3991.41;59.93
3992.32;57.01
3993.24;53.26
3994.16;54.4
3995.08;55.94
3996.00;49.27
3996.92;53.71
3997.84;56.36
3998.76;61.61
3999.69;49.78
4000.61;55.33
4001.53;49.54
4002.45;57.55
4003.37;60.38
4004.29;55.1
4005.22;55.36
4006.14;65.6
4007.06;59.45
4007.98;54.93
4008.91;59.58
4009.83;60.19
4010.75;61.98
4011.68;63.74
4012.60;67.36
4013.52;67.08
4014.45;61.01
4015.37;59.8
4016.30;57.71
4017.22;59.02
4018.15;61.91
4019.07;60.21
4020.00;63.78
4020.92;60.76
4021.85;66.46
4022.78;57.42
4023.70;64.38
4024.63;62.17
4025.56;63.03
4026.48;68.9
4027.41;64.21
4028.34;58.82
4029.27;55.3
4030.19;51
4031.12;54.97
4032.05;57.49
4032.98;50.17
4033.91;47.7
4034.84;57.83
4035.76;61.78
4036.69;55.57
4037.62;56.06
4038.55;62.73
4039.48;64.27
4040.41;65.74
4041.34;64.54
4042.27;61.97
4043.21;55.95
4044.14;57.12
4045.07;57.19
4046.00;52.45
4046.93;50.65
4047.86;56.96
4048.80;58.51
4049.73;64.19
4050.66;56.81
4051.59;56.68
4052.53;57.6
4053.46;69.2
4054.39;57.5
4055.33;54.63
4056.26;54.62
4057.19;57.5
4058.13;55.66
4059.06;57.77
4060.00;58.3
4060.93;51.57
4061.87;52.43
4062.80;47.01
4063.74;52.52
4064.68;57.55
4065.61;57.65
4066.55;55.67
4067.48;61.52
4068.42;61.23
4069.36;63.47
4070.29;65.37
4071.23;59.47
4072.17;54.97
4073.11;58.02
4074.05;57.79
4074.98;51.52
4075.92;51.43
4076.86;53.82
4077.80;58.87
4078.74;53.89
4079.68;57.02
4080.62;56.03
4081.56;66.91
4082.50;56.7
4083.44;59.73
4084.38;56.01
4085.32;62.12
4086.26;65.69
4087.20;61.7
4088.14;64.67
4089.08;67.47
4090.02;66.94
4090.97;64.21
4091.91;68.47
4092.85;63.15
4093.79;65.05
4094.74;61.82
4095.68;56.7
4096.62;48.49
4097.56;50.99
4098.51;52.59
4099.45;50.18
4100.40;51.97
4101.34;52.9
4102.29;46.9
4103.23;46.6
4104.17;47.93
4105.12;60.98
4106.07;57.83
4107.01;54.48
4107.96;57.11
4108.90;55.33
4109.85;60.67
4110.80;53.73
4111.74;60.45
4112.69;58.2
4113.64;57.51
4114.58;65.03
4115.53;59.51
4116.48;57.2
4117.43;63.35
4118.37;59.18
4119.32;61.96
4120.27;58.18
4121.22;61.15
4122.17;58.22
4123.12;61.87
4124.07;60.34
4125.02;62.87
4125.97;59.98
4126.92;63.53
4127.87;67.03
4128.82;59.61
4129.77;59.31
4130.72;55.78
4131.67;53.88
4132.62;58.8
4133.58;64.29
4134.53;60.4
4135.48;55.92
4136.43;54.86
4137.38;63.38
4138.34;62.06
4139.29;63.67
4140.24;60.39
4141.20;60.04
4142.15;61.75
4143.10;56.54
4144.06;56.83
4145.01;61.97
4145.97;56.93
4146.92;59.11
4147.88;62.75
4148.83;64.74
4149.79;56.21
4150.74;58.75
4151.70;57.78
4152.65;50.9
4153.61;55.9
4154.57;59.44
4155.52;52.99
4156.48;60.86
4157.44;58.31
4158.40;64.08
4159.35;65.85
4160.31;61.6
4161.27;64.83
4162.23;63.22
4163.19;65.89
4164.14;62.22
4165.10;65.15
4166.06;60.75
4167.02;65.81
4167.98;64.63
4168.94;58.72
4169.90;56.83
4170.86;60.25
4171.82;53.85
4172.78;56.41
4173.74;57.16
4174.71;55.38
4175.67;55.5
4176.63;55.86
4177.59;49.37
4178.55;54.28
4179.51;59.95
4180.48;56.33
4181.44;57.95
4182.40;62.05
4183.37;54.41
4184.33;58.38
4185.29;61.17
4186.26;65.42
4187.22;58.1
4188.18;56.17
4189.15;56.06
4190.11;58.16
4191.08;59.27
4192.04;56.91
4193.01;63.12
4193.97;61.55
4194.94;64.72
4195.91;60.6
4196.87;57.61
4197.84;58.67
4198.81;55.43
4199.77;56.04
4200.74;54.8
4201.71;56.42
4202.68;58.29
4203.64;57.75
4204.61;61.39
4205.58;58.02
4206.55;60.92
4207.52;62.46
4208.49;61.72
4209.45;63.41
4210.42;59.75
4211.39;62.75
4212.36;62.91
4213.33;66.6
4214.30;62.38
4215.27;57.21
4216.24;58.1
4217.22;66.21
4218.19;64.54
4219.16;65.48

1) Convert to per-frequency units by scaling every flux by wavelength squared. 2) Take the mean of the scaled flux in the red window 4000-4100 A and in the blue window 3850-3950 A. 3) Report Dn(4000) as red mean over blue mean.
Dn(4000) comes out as 1.72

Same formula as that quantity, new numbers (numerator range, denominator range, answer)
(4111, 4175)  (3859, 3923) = 1.73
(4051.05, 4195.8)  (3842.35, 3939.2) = 1.82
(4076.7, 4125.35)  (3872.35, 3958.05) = 1.71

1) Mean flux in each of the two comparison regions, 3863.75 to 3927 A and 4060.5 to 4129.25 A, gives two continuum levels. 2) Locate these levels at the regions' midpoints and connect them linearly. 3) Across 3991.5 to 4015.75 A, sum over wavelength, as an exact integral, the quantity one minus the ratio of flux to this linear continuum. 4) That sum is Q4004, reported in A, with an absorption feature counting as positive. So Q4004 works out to -4.1 A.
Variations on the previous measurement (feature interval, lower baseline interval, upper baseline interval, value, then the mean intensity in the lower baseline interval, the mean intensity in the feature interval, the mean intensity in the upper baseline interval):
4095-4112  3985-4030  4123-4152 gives 1.7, 58.6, 53.7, 60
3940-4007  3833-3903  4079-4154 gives 4.5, 35.2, 42.4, 58.9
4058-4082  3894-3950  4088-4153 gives -1.5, 38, 56.8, 58.8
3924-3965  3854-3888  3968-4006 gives 8.7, 35.2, 33.4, 46.3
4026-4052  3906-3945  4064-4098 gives -2.4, 36.4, 58.1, 59.5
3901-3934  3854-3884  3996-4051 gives 3.4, 35.7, 38.3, 58.9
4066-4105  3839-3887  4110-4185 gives -2.8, 35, 58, 59.5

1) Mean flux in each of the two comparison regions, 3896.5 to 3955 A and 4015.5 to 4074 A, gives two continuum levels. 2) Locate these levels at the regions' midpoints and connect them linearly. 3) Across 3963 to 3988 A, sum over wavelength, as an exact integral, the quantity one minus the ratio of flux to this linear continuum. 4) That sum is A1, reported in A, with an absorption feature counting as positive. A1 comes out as 6.50 A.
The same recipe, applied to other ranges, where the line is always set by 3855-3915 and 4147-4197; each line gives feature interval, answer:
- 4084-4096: -2.3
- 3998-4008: -2.2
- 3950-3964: 1.8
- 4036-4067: -4.4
